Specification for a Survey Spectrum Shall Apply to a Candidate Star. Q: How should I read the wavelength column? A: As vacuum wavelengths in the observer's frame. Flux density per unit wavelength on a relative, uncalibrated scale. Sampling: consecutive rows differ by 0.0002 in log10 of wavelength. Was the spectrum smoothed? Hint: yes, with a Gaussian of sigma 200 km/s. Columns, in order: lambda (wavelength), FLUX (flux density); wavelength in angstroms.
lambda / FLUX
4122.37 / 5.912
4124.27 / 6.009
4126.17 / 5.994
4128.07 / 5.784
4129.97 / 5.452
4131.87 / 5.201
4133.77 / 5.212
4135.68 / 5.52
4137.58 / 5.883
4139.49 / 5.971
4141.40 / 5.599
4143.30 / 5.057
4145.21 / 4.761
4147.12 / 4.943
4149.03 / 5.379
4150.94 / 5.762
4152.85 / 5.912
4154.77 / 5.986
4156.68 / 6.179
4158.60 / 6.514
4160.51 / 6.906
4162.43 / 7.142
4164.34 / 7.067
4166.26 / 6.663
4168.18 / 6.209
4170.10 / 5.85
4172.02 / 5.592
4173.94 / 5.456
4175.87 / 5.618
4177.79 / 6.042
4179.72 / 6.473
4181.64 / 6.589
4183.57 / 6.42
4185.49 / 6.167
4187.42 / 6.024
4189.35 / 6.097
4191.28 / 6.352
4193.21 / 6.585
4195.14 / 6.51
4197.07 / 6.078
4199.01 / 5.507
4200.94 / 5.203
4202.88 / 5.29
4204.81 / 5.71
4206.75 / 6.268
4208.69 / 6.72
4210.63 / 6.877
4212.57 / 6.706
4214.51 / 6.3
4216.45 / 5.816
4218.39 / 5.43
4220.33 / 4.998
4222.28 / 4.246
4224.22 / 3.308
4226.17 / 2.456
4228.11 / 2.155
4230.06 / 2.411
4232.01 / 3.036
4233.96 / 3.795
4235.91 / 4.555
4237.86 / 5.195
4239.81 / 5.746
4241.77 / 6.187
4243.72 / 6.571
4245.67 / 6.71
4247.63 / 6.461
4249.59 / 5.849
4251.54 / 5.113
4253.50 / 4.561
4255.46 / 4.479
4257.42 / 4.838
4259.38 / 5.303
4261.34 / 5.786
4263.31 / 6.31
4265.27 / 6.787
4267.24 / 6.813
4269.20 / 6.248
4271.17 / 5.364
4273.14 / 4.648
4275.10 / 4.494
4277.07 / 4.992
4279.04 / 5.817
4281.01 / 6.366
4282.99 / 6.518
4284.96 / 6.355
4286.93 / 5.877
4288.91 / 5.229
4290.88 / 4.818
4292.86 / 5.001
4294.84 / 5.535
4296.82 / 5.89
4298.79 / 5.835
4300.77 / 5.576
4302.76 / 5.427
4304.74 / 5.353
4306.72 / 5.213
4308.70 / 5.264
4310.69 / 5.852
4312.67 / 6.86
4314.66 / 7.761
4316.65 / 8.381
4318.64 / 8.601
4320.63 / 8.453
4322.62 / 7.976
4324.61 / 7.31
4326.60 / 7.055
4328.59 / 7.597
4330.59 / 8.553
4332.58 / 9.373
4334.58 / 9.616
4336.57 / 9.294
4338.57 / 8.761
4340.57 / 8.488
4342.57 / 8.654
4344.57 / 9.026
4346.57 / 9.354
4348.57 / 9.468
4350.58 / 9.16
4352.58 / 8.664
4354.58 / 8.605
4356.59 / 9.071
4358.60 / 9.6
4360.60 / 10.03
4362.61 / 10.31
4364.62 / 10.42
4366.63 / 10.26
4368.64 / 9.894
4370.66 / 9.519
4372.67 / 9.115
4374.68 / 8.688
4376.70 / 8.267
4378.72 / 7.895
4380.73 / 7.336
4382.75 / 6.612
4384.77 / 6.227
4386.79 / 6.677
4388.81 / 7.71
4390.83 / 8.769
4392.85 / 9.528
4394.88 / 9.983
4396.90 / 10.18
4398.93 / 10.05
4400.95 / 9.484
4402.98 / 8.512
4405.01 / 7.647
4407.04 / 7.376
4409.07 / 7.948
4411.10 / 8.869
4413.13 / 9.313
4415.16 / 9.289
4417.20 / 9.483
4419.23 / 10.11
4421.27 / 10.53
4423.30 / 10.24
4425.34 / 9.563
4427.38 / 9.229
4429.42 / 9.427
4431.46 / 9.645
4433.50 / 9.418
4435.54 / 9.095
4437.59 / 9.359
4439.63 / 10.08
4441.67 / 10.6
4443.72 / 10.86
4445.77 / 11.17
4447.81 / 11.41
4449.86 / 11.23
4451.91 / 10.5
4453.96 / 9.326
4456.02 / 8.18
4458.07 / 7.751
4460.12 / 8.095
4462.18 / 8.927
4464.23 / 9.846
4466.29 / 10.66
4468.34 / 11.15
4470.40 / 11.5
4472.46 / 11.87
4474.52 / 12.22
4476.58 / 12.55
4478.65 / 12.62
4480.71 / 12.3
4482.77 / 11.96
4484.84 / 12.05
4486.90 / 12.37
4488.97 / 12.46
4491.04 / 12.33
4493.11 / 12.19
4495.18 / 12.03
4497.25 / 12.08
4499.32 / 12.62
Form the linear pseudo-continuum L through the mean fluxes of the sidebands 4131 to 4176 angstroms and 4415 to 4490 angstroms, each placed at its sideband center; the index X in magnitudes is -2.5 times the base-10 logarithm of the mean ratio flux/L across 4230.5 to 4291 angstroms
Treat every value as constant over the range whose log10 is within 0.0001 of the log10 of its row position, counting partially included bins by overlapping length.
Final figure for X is 0.34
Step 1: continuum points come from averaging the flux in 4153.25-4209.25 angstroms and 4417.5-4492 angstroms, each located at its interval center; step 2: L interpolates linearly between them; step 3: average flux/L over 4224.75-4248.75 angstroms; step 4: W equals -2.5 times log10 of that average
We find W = 0.473 mag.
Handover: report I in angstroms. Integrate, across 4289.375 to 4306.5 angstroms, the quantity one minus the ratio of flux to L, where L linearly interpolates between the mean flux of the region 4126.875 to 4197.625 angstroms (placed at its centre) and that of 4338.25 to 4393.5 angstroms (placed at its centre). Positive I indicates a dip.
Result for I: 5.3 angstroms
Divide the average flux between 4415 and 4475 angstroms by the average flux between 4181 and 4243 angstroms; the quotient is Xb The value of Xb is 1.9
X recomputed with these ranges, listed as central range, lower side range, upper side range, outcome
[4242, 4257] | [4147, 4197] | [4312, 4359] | 0.27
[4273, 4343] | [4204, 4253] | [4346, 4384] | 0.11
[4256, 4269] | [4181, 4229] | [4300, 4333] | 0.07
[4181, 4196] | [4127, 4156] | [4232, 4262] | -0.17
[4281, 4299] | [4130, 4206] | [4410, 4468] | 0.32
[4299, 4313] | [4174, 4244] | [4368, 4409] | 0.25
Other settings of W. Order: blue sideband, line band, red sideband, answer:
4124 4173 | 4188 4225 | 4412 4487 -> 0.158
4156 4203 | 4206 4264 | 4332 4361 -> 0.361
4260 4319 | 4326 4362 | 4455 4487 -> -0.205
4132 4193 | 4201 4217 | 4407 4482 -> 0.084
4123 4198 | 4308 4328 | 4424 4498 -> 0.148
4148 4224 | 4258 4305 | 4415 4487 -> 0.316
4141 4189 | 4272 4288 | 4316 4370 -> 0.373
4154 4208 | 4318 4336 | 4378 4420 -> -0.075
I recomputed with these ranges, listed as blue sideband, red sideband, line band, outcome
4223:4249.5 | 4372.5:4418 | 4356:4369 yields -3.93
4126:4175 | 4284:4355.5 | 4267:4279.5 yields 2.78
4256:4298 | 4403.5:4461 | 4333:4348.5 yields -3.95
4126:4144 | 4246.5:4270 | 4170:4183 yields -0.82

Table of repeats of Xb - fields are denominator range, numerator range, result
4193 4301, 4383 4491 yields 1.83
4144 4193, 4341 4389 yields 1.44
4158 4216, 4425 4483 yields 1.66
